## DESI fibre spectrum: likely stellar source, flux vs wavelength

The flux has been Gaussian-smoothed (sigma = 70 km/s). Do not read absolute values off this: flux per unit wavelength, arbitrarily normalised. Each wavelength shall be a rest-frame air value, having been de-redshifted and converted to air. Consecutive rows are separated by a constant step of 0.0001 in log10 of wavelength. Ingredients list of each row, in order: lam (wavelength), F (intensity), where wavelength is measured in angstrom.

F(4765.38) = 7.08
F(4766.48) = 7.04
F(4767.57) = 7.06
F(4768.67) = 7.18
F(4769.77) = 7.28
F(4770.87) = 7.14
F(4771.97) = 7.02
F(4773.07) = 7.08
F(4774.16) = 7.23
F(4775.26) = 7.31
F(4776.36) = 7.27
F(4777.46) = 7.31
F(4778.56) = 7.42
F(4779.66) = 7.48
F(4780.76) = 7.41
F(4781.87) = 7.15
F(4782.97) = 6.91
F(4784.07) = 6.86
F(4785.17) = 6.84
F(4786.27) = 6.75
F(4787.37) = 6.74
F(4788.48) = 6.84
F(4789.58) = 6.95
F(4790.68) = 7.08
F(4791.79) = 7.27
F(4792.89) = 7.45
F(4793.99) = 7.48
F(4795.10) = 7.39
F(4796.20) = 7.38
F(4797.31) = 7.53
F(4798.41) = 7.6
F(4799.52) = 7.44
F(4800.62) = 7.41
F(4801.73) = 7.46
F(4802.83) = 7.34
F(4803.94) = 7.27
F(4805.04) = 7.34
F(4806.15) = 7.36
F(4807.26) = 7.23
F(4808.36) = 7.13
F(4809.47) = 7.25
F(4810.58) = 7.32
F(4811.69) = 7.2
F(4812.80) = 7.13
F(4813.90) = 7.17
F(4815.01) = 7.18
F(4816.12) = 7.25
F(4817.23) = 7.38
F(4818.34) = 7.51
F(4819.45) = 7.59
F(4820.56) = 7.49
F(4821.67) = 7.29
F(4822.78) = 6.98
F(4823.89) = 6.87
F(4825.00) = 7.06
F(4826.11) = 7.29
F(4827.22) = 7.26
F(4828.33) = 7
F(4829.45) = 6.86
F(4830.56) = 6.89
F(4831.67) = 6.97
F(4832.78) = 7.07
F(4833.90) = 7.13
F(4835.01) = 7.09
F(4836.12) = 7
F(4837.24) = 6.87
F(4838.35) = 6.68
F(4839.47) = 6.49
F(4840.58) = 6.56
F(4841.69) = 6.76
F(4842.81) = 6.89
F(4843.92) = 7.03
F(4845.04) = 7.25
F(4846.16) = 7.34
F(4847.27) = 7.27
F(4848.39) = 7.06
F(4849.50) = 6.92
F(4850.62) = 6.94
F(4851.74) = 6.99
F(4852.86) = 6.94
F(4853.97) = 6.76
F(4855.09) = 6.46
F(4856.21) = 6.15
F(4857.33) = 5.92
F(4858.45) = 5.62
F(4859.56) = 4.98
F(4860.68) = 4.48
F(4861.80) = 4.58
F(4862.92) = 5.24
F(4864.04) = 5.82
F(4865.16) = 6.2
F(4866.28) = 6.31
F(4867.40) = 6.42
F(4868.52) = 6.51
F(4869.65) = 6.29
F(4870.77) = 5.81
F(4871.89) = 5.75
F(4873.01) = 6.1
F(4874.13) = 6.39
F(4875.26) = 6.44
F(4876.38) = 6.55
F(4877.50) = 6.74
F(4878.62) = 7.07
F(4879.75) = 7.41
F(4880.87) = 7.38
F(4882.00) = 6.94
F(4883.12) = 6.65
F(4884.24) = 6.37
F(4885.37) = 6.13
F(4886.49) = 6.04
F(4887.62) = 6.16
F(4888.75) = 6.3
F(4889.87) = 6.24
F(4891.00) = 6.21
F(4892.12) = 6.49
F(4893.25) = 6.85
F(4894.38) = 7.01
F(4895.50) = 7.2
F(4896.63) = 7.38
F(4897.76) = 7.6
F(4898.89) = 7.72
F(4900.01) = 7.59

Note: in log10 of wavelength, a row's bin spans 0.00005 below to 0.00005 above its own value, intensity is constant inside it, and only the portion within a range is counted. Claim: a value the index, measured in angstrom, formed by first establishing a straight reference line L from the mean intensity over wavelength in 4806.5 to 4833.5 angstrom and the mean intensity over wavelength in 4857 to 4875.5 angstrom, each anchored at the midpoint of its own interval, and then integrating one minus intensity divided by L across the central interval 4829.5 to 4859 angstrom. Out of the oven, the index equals -1.6 angstrom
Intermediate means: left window 7.18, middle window 6.81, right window 5.8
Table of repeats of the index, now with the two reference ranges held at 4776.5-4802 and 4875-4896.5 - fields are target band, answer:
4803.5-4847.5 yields -0.7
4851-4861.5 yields 1.3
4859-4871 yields 1.9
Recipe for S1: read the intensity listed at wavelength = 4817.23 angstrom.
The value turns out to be 7.38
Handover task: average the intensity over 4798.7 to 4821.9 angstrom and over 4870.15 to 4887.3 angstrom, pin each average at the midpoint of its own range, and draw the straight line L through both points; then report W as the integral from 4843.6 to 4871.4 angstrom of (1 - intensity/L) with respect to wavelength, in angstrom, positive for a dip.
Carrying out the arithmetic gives 2.00 angstrom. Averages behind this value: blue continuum 7.32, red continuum 6.51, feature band 6.28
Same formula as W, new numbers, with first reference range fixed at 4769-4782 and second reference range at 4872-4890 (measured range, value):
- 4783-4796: 0.2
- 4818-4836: -0.6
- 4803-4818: -0.5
